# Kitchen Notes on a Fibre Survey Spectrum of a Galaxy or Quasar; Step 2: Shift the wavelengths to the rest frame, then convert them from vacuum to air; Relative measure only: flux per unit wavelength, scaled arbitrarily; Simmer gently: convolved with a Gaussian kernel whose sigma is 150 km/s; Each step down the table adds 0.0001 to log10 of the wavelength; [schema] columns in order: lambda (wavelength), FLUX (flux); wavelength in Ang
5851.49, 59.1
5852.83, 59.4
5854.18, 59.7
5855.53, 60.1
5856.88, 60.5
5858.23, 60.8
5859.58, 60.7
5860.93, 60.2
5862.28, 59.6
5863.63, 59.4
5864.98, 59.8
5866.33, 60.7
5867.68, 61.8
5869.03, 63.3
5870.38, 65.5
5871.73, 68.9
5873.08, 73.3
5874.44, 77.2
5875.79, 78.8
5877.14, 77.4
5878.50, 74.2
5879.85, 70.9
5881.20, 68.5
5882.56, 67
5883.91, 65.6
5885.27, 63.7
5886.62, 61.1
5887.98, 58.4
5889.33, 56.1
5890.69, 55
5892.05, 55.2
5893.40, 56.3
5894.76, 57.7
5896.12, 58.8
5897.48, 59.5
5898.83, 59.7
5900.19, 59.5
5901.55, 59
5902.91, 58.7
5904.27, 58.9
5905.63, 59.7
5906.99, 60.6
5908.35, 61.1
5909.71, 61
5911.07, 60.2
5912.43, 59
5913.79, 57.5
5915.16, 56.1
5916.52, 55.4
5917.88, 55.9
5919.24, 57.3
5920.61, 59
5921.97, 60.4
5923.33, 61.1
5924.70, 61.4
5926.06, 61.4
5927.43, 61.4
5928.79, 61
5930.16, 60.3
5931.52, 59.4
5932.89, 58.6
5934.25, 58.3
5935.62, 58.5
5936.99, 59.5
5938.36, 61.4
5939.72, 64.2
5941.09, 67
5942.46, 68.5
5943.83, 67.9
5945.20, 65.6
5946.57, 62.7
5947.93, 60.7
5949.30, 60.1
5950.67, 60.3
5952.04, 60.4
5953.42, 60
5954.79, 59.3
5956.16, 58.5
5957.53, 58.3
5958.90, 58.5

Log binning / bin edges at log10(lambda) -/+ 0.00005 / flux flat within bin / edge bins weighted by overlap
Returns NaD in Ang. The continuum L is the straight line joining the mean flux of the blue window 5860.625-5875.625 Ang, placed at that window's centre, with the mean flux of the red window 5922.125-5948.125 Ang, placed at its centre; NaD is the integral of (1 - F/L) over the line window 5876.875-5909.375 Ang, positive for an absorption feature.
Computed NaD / 1.2 Ang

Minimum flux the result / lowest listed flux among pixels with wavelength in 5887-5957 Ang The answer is 55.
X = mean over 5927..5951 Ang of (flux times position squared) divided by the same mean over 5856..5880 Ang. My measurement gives 0.96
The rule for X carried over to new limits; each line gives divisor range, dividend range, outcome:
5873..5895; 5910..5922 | 0.89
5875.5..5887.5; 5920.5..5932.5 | 0.89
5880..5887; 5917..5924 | 0.90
